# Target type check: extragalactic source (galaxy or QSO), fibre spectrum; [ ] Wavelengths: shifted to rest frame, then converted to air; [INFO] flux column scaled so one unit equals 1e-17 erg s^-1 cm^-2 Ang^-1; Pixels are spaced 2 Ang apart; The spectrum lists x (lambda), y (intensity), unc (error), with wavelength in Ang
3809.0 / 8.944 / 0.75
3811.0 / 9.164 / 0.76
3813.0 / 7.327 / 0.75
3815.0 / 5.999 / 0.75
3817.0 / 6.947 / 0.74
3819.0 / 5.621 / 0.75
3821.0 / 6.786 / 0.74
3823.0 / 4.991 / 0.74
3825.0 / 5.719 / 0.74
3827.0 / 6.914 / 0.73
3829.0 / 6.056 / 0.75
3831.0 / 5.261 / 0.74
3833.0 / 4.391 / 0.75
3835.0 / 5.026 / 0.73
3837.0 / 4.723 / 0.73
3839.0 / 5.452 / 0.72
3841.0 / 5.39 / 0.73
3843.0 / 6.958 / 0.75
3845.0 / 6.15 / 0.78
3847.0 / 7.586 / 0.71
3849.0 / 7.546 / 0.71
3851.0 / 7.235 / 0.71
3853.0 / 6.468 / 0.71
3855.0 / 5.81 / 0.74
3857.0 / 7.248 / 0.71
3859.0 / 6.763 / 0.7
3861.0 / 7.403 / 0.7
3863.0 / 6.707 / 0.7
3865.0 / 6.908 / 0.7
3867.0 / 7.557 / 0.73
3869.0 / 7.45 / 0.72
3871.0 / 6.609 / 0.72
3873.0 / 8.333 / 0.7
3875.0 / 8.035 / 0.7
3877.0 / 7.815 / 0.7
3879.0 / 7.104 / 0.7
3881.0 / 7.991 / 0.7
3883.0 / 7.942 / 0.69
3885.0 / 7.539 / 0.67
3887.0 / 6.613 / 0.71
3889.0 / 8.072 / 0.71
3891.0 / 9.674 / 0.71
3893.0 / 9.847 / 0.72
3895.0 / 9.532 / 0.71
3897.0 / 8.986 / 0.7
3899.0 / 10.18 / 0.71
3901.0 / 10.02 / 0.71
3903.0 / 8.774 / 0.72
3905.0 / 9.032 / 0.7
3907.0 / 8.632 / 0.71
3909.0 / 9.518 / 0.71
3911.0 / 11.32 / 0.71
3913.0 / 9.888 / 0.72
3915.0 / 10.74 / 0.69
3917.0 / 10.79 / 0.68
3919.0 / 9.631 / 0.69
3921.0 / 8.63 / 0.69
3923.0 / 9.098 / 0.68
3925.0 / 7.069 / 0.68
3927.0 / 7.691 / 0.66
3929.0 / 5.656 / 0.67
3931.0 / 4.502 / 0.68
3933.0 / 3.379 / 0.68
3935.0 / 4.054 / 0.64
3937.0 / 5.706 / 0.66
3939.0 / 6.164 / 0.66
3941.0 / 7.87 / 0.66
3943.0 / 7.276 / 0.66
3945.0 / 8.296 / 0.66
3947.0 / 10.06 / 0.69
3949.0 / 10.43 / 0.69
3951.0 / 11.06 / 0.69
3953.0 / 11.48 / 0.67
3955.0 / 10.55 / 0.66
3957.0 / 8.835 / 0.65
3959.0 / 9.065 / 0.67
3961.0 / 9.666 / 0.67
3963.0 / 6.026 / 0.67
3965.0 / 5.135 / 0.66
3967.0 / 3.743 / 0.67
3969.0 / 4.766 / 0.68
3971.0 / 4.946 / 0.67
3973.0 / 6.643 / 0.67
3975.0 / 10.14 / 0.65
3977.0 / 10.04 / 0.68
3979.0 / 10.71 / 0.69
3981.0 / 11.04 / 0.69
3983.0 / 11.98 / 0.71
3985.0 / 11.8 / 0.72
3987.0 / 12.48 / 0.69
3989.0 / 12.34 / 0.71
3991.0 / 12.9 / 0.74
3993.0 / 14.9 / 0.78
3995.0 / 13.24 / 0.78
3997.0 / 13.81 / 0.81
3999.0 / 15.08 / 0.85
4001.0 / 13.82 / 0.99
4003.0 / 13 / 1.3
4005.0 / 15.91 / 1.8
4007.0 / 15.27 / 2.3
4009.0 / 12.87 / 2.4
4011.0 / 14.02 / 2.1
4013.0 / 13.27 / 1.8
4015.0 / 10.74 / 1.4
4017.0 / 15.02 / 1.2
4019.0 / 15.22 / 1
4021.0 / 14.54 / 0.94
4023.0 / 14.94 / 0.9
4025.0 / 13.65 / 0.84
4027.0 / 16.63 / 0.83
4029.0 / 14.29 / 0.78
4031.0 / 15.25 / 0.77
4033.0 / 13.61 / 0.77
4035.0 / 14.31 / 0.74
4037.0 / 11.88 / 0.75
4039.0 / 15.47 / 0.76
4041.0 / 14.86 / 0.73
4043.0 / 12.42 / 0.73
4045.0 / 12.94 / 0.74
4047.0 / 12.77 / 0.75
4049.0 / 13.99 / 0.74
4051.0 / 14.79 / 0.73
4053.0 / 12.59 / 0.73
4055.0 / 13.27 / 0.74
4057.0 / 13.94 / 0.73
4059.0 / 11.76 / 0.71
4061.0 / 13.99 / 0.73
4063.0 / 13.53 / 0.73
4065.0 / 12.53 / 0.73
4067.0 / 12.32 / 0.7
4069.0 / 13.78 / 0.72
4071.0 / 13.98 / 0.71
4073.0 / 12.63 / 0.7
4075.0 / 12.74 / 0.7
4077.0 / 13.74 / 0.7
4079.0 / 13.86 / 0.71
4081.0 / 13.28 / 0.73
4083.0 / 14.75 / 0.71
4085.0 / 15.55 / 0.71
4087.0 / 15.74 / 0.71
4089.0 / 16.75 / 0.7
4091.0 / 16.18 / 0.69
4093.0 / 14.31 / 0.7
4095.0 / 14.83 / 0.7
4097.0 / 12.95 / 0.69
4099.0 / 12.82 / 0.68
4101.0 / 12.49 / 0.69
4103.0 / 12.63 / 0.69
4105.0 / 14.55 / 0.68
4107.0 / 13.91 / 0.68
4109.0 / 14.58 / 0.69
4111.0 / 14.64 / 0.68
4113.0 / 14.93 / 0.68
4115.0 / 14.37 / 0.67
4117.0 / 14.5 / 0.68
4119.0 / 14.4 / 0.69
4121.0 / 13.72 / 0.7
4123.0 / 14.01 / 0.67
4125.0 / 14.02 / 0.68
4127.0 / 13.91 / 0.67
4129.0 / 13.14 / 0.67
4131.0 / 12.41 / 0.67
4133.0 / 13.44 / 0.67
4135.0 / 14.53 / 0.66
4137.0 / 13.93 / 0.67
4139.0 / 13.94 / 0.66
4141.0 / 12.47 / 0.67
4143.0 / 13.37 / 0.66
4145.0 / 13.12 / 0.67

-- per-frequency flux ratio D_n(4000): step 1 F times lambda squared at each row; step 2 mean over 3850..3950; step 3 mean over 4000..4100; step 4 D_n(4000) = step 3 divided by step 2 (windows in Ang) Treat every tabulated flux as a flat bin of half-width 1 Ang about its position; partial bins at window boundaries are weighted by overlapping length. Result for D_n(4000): 1.89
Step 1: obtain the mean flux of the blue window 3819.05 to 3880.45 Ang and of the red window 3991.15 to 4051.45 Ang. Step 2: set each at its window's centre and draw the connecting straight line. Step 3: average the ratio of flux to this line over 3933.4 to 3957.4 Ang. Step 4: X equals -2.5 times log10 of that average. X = 0.28 mag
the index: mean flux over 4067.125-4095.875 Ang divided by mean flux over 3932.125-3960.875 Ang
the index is 1.75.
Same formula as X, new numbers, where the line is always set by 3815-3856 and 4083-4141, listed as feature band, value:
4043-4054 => -0.09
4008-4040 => -0.21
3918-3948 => 0.26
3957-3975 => 0.43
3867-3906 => -0.11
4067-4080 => -0.03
